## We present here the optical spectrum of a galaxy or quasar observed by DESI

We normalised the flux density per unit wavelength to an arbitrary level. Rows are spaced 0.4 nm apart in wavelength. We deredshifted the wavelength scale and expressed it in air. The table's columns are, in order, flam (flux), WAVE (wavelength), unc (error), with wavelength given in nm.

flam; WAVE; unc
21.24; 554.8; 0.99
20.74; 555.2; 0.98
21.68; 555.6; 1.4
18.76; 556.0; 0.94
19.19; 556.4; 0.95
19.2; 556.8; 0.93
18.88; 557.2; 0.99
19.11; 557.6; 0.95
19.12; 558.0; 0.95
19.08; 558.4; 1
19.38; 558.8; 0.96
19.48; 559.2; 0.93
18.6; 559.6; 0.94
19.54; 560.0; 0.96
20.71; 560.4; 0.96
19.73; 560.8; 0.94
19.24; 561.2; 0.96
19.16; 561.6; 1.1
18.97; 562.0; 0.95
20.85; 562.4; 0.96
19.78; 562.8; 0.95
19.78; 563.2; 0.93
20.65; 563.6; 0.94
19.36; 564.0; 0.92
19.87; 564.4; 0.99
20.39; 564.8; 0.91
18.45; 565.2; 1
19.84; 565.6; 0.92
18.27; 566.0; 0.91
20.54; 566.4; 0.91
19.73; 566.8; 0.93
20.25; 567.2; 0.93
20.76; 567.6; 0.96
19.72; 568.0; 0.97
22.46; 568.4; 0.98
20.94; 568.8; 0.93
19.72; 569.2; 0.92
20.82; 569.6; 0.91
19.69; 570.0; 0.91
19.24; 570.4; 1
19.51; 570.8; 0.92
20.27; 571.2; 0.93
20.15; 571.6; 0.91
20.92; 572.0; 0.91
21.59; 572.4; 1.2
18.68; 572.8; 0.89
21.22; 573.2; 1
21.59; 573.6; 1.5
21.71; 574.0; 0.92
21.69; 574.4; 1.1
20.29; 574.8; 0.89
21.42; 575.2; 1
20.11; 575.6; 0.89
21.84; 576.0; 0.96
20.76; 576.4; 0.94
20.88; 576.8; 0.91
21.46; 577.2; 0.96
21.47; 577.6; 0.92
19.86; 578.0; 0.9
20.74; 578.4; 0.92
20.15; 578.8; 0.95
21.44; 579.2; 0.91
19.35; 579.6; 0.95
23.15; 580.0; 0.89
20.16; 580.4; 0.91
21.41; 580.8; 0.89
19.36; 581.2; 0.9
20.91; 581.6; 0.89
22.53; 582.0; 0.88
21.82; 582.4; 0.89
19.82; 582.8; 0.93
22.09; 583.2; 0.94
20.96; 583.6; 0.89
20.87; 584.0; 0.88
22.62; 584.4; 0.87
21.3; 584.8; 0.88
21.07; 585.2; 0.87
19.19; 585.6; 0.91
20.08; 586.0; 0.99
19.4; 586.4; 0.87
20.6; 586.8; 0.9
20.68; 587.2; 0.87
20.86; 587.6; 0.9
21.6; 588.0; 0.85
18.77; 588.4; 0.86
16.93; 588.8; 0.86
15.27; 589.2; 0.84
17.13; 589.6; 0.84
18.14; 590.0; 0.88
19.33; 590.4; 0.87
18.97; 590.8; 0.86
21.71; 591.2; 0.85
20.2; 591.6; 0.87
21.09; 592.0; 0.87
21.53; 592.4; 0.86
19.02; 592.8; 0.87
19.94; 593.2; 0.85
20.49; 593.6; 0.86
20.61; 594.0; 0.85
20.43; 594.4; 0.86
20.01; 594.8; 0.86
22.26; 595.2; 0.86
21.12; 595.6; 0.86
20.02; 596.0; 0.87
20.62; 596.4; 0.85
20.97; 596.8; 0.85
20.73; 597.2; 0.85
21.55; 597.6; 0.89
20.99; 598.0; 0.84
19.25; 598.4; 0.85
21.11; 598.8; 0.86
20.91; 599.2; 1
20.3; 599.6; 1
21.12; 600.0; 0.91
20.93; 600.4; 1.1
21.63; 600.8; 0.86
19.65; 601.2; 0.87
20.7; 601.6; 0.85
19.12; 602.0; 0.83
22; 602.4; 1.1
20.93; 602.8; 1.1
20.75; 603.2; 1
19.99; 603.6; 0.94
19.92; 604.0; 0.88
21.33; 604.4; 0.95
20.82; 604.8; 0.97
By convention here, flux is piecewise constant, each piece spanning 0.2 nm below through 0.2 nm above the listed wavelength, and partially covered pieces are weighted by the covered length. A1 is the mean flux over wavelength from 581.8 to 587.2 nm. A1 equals 20.9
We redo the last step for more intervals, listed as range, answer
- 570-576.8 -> 20.7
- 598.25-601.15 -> 20.7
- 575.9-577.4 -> 21.2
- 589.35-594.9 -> 19.9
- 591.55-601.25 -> 20.7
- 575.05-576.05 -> 21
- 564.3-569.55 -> 20.1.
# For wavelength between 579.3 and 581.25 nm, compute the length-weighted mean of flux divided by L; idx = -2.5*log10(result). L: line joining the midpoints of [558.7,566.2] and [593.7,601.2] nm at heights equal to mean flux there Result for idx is -0.034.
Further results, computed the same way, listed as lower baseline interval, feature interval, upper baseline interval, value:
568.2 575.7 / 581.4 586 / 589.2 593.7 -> -0.06 mag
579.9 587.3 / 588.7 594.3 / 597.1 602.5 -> 0.08 mag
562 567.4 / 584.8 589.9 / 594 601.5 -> 0.06 mag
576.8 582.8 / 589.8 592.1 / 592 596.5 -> 0.04 mag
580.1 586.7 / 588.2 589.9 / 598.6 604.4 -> 0.21 mag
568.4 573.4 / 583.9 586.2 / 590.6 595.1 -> -0.03 mag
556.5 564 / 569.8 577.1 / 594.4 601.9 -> -0.04 mag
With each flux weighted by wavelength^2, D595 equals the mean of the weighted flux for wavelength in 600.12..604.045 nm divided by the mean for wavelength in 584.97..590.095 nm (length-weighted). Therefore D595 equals 1.12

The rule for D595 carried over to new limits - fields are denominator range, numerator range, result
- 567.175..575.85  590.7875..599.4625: 1.09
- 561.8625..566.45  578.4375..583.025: 1.12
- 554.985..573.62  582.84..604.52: 1.13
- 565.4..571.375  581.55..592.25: 1.07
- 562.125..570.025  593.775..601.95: 1.15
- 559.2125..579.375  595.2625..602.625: 1.13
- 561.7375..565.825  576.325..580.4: 1.11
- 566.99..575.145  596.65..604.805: 1.11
